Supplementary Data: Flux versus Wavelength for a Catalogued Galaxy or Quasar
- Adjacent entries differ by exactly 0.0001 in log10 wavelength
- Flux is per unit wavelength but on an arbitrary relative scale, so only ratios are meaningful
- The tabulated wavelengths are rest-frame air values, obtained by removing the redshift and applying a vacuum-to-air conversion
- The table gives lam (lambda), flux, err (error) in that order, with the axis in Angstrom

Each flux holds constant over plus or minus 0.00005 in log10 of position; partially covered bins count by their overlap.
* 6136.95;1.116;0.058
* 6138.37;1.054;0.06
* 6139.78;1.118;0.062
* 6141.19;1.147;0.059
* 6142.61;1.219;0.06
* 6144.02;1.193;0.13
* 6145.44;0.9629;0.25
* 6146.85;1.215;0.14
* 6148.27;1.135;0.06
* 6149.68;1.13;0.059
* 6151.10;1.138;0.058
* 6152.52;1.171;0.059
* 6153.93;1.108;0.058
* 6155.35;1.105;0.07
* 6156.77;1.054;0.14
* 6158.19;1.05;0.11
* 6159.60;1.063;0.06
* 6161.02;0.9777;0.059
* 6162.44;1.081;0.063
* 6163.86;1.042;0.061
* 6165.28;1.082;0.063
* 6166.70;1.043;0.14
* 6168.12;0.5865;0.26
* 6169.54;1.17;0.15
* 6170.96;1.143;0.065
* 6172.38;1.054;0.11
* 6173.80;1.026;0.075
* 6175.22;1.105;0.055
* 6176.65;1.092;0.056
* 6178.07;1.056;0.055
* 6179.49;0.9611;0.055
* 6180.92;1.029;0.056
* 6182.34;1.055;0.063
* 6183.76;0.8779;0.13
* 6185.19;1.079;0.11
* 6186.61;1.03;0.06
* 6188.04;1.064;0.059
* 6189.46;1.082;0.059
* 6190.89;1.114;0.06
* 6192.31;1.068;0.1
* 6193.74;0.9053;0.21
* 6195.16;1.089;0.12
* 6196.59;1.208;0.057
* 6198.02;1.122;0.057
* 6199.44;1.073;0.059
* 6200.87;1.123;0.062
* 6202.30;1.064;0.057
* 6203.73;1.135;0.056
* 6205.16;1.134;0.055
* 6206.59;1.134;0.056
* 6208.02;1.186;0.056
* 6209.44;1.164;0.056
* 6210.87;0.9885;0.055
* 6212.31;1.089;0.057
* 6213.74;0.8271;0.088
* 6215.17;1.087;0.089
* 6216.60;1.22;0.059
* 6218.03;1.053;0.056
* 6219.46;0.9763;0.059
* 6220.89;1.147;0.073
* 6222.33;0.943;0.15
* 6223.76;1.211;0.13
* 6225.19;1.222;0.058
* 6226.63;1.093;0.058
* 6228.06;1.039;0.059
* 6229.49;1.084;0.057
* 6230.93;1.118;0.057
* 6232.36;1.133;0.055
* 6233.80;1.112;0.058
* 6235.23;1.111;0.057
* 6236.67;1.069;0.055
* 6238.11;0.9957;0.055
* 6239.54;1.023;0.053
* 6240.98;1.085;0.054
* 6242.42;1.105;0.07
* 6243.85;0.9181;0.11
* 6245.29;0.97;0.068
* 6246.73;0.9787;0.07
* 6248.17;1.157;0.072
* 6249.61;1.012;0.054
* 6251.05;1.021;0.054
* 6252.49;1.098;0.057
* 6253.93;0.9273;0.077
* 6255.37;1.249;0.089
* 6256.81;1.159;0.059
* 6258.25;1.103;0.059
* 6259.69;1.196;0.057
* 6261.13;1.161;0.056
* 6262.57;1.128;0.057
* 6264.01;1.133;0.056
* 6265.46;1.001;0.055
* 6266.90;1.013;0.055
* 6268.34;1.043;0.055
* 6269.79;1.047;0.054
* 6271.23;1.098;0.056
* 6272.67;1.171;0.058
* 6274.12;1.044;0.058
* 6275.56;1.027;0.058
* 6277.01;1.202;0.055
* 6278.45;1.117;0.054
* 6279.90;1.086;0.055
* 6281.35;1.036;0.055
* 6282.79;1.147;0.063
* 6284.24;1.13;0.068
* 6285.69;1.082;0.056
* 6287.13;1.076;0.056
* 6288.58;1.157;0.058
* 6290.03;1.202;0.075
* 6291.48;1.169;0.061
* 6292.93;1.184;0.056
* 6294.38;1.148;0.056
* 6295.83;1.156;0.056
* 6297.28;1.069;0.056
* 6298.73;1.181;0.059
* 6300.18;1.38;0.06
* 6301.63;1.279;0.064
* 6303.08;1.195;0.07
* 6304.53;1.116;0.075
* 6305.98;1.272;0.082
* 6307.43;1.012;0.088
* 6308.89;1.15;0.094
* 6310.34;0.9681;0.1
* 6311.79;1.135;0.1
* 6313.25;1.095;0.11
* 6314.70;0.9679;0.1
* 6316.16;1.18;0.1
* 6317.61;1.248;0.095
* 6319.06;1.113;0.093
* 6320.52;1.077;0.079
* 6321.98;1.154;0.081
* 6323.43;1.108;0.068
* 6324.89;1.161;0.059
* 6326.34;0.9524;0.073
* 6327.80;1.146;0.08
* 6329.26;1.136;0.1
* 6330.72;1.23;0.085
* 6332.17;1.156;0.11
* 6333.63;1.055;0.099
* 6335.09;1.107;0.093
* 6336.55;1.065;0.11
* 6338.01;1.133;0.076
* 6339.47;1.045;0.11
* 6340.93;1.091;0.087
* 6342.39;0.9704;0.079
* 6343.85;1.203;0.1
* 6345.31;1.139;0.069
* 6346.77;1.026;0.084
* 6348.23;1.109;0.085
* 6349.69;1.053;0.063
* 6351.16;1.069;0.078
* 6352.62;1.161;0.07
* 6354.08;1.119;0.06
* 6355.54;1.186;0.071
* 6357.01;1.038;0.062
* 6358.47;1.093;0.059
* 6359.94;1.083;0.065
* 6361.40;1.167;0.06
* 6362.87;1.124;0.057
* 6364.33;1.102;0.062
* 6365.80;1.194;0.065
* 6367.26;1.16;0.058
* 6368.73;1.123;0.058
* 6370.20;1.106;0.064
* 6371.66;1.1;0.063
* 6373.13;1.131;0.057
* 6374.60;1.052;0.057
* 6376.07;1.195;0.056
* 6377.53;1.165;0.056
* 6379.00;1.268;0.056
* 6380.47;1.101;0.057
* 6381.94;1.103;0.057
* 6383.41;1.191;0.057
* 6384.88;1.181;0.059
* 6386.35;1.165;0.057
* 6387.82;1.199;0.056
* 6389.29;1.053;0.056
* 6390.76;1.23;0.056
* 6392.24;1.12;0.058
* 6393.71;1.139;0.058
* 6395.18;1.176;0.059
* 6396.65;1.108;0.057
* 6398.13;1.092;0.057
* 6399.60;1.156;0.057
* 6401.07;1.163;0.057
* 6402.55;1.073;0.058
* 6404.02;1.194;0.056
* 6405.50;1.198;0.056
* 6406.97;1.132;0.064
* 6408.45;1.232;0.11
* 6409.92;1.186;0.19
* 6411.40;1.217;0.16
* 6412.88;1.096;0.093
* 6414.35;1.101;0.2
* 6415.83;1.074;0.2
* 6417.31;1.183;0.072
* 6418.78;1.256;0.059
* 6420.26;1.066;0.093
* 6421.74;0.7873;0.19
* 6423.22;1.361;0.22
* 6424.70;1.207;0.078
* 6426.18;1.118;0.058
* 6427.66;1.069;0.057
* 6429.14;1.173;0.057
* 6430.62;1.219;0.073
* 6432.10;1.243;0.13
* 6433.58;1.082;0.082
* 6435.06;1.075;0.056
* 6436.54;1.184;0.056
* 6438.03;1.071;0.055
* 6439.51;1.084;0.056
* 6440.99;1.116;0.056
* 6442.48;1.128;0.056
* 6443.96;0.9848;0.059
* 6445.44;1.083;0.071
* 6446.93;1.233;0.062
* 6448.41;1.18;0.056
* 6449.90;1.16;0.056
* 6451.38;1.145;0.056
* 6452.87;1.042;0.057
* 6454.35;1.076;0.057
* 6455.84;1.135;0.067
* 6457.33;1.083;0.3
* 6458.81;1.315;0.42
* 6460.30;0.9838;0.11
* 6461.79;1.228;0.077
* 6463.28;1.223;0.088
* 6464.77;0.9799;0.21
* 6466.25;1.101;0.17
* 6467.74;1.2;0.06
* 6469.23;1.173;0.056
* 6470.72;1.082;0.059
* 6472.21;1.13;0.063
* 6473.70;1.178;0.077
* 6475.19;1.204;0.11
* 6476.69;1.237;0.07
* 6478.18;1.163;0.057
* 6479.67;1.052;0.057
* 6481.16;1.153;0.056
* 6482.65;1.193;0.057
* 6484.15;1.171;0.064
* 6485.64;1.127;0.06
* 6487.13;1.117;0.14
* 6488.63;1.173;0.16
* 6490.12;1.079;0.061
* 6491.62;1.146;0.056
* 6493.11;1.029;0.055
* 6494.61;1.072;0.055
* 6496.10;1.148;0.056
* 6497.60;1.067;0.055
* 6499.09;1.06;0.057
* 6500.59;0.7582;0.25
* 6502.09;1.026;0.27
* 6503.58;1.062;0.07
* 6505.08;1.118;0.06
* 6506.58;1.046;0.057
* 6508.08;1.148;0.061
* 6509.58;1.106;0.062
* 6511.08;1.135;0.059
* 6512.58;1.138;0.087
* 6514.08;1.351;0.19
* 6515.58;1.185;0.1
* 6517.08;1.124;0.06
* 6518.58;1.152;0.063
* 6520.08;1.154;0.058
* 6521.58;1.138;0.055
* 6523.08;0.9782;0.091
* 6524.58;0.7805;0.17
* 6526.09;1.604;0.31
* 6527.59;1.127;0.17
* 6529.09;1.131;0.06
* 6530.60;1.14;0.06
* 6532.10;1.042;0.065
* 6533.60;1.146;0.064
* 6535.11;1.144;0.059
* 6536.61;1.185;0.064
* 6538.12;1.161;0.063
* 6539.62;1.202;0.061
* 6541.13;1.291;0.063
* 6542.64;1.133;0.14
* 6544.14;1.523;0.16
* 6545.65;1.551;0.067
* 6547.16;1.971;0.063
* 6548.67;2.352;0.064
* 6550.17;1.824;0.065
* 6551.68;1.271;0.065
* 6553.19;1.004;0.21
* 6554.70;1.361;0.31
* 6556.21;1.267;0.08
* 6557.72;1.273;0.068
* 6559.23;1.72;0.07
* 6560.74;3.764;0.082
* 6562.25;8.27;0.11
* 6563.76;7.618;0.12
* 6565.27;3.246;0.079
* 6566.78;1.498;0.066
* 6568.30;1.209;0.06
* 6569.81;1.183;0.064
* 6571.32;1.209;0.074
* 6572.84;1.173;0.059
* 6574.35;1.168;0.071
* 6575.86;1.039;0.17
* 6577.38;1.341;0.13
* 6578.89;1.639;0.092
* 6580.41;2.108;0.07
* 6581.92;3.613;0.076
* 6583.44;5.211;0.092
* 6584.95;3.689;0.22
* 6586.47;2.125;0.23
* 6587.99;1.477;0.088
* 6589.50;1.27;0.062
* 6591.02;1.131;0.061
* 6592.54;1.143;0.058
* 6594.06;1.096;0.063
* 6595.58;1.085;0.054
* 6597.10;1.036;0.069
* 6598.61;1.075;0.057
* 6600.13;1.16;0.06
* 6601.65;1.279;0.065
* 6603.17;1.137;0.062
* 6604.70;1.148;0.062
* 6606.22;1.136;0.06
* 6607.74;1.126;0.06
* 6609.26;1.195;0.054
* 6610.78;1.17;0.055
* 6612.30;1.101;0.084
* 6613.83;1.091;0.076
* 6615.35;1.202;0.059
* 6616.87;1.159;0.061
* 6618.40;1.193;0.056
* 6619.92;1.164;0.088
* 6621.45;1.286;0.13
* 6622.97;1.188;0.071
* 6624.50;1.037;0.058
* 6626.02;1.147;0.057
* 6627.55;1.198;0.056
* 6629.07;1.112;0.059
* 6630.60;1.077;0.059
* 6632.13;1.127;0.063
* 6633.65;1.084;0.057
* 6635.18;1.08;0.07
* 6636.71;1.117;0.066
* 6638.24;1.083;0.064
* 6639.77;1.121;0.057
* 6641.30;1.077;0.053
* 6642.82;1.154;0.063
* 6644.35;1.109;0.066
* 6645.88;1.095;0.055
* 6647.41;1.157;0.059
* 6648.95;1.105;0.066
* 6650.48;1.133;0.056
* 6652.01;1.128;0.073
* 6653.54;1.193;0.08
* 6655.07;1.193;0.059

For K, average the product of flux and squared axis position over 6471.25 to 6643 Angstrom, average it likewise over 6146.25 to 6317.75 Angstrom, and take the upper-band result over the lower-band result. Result 1.5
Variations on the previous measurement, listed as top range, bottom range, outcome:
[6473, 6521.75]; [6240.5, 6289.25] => 1.11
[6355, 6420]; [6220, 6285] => 1.10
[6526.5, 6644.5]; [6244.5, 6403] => 1.55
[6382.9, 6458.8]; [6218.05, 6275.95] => 1.12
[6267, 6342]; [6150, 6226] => 1.09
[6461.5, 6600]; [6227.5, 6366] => 1.48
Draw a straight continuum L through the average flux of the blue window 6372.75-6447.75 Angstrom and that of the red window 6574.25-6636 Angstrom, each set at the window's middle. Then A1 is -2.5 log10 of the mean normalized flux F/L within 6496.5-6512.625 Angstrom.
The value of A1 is 0.21 mag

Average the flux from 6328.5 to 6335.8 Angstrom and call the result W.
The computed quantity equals 1.14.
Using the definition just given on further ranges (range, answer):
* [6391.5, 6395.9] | 1.14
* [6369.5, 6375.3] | 1.1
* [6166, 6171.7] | 0.986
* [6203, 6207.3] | 1.13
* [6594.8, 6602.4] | 1.13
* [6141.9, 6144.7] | 1.21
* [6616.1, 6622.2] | 1.2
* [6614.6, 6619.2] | 1.18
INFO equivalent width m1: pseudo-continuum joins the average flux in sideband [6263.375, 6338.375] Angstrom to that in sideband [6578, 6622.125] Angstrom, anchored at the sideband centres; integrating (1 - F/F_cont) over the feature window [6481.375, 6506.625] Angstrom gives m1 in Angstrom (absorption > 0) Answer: 5.7 Angstrom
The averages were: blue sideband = 1.12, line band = 1.08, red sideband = 1.56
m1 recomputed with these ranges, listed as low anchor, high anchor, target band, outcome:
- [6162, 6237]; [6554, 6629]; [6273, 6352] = 9.6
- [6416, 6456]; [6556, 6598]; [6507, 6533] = 9.6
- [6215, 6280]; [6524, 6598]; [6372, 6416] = 9.1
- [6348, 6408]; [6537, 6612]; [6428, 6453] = 4.3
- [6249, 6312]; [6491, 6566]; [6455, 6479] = 5.2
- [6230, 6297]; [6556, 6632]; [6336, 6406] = 10.0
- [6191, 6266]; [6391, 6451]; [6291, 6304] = -1.1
